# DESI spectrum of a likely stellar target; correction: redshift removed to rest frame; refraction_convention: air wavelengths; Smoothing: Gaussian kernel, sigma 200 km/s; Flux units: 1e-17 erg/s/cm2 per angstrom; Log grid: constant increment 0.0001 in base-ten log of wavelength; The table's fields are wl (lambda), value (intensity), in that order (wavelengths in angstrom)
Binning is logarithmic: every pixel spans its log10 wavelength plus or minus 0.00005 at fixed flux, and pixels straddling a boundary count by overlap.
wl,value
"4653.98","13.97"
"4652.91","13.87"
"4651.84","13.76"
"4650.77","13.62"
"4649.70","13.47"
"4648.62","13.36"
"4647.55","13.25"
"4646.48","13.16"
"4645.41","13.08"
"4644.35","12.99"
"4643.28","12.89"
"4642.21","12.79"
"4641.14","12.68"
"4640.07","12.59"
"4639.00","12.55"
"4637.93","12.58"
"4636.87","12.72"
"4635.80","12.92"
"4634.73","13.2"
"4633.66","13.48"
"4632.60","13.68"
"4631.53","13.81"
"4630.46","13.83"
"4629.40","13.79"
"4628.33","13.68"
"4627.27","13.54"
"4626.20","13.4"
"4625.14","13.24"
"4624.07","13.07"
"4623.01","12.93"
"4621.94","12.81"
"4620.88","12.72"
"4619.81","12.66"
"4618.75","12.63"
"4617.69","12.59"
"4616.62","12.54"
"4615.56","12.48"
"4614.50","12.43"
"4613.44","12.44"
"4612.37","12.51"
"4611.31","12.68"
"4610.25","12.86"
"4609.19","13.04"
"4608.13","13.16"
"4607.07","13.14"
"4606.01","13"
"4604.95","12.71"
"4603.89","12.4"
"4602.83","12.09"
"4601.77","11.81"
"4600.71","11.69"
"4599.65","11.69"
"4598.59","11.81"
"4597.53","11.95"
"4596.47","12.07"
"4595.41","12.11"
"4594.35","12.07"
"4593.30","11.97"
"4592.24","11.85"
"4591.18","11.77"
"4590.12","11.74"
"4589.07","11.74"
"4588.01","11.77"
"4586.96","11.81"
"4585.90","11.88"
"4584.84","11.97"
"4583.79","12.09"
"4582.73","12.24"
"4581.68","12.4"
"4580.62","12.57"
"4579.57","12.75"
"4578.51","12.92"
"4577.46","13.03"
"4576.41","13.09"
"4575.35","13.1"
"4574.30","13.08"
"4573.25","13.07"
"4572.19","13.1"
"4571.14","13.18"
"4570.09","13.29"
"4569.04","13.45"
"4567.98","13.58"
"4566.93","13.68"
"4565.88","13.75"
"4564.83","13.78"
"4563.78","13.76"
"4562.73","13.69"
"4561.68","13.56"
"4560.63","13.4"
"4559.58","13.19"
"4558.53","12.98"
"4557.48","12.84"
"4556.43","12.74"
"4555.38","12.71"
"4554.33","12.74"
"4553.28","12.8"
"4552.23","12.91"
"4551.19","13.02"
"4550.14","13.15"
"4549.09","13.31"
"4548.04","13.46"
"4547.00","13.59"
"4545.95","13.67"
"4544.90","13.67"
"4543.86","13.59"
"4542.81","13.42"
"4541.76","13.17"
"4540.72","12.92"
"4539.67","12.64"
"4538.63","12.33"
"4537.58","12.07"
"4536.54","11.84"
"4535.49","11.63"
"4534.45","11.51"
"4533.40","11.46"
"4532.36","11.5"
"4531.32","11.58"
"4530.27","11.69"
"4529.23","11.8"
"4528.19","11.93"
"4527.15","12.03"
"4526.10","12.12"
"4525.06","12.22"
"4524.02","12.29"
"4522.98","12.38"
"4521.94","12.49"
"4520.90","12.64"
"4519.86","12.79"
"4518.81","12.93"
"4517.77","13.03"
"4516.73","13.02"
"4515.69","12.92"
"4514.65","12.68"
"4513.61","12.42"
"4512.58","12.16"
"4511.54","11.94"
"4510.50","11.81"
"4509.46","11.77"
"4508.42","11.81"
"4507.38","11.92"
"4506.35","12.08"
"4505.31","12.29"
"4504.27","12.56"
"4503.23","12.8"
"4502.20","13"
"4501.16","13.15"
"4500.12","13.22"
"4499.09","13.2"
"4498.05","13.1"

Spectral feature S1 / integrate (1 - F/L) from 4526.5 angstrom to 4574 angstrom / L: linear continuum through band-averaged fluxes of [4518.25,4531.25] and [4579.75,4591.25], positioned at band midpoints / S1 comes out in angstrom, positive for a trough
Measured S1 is -2.8 angstrom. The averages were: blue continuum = 12.2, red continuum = 12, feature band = 12.9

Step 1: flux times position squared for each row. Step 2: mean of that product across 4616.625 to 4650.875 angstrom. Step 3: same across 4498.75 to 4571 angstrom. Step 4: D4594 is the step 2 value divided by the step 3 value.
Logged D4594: 1.1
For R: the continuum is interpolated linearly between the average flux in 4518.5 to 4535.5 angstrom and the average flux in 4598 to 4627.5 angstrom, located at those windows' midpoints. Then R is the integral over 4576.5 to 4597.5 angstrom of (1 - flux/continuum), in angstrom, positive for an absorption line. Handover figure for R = 0.5 angstrom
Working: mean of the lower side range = 12.1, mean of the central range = 12.2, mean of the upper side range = 12.6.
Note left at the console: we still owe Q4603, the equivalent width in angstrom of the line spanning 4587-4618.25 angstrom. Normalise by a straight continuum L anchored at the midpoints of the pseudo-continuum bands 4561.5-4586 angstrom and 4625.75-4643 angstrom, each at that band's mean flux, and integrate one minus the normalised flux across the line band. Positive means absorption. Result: 2.02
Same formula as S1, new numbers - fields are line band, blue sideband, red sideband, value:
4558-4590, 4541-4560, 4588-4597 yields -1.16 angstrom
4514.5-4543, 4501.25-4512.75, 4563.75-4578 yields 0.67 angstrom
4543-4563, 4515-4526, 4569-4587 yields -0.81 angstrom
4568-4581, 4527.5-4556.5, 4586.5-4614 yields -0.72 angstrom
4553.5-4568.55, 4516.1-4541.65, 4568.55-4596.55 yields -1.15 angstrom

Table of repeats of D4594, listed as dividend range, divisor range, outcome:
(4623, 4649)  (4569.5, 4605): 1.09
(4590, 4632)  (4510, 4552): 1.04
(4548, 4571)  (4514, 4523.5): 1.06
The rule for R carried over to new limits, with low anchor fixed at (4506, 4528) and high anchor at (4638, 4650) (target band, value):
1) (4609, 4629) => 0.0 angstrom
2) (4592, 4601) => 0.6 angstrom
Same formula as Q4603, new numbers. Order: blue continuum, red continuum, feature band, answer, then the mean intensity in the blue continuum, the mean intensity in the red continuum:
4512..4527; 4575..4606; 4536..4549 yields -0.6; 12.6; 12.2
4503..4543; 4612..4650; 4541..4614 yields -0.8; 12.3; 13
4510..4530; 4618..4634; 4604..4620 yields 0.5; 12.4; 13.3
